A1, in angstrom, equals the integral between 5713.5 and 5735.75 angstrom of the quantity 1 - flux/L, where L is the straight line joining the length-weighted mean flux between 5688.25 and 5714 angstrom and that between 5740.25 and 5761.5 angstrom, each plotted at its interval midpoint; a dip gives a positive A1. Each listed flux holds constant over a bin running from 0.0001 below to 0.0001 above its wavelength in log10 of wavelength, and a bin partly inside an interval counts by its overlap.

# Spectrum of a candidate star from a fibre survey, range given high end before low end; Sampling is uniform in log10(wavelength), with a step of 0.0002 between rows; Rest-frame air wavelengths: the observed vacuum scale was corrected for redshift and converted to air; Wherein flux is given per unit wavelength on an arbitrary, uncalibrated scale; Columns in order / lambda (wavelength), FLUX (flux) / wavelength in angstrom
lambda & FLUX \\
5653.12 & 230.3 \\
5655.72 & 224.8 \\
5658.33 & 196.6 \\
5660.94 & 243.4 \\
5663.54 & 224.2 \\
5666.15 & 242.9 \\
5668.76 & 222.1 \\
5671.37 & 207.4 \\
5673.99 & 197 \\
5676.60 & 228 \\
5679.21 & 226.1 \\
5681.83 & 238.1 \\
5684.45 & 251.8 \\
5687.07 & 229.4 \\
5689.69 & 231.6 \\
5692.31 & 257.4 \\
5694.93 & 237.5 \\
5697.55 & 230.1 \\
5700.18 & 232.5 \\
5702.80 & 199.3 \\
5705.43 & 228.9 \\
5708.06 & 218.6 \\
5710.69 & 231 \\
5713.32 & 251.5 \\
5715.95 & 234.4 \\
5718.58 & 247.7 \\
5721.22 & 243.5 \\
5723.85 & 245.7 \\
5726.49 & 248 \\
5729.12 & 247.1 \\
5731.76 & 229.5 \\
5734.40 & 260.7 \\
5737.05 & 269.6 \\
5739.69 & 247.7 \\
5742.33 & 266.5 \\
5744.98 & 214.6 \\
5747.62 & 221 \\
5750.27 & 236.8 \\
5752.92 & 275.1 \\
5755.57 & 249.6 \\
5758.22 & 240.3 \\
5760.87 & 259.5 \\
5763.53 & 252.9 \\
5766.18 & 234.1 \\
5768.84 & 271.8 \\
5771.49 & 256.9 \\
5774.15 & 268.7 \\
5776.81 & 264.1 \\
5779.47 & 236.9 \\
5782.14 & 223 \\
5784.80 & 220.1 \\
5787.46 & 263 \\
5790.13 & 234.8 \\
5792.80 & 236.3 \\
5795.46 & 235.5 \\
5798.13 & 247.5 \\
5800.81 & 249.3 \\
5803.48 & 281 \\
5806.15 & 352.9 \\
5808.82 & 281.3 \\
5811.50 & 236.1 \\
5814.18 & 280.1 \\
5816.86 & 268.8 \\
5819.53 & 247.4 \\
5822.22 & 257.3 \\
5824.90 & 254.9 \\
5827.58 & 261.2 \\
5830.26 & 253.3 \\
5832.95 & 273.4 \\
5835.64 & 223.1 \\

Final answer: -0.7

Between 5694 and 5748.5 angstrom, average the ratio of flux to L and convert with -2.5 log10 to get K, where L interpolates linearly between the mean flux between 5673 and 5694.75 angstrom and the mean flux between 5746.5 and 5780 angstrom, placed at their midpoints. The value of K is 0.02 mag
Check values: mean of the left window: 233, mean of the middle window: 239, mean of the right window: 252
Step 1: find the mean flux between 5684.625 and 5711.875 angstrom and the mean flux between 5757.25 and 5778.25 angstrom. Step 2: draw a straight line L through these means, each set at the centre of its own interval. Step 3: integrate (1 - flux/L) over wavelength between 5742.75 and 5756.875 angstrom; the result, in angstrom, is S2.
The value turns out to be 0.48 angstrom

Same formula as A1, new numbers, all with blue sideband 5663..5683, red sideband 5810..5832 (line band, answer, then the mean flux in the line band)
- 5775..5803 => 0.8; 243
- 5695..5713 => 0.3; 226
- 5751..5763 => -0.6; 255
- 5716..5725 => -0.4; 244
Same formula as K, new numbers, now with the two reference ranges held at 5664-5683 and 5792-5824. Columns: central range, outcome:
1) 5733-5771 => -0.01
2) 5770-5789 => 0.04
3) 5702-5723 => 0.01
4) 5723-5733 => -0.01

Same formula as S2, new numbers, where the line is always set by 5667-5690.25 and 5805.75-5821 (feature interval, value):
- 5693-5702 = 0.0 angstrom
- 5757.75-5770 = 0.2 angstrom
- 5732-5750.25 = 0.2 angstrom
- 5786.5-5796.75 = 0.9 angstrom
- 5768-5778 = -0.2 angstrom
